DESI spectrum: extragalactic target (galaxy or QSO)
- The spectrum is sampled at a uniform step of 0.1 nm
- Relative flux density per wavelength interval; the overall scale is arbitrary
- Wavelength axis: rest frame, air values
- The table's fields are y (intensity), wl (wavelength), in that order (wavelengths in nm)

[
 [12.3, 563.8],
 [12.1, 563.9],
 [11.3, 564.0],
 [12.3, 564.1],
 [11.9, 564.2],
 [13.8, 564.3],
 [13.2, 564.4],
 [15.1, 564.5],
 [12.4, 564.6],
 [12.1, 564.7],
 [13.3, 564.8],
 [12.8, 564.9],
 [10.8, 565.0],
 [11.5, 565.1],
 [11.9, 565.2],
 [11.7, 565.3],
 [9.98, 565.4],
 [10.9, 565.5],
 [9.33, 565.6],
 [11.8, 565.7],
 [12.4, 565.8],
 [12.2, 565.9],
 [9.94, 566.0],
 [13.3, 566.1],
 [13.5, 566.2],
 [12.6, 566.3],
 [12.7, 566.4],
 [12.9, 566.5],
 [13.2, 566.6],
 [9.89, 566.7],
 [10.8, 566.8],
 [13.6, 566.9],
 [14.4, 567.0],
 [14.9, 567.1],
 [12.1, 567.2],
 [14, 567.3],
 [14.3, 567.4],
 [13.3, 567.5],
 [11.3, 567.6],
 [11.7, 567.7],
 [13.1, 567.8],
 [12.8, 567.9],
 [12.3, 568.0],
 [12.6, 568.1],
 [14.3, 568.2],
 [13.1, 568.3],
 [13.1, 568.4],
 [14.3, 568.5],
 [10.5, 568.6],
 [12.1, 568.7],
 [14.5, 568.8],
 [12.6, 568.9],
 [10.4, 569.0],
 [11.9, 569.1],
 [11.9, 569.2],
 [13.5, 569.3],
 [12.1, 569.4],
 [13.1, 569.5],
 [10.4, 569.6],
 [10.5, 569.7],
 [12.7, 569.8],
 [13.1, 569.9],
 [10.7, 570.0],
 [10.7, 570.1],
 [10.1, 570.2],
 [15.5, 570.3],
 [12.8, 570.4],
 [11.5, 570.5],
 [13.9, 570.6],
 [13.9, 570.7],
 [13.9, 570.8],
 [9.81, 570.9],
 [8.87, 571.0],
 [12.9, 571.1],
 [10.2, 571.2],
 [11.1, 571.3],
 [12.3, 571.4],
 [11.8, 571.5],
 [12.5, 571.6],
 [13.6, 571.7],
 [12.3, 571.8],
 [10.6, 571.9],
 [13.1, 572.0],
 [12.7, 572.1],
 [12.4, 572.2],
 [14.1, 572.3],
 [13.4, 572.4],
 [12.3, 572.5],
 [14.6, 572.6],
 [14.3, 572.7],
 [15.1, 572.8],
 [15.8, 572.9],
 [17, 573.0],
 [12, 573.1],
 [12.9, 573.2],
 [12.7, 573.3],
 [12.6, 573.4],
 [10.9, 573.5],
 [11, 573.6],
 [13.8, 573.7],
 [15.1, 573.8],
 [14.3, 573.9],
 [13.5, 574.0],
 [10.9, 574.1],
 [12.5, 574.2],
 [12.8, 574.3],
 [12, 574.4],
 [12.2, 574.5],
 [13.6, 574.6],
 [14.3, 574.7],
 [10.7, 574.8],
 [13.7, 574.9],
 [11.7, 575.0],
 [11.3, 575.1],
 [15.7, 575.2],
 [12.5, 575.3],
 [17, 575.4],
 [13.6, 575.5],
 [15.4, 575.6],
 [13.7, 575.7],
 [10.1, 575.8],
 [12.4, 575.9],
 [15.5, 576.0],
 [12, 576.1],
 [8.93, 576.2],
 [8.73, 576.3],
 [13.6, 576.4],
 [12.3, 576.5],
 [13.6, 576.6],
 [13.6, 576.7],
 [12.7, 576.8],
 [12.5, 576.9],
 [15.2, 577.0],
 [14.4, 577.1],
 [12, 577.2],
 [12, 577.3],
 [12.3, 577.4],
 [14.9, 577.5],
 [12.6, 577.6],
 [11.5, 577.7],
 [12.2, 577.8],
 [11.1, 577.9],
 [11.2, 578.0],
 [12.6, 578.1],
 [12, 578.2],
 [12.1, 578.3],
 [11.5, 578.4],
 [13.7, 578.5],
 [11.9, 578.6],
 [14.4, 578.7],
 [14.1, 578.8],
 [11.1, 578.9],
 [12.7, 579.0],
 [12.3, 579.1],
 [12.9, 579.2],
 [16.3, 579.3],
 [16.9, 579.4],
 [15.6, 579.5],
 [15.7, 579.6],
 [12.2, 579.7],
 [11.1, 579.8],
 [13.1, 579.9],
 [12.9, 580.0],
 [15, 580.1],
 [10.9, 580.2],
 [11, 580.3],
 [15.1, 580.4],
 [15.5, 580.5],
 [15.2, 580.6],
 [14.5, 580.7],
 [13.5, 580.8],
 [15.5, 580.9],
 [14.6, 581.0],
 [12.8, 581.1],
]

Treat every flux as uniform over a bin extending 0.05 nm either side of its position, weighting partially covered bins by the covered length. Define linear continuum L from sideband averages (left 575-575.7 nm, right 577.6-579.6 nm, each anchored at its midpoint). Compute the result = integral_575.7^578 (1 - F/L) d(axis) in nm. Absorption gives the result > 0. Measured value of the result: 0.19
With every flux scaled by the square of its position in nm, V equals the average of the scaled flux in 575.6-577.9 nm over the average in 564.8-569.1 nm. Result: 1.05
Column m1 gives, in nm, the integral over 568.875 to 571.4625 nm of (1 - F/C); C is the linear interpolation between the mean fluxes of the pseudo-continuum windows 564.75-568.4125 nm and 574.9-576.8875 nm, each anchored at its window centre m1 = 0.13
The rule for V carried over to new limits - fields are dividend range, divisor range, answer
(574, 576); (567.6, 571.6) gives 1.09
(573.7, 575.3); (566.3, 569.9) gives 1.05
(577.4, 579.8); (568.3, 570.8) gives 1.09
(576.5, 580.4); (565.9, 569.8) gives 1.07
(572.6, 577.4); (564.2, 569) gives 1.08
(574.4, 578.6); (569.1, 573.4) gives 1.03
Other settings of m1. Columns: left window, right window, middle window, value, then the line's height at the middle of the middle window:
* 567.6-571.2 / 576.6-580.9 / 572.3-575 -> -0.110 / 12.7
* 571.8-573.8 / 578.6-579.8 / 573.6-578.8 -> 0.279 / 13.5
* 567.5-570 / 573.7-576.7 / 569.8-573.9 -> -0.022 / 12.6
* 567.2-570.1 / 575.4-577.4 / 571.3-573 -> -0.080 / 12.6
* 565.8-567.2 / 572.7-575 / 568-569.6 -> 0.022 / 12.8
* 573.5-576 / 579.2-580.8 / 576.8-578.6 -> 0.137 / 13.6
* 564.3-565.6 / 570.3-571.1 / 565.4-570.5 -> -0.054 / 12.2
